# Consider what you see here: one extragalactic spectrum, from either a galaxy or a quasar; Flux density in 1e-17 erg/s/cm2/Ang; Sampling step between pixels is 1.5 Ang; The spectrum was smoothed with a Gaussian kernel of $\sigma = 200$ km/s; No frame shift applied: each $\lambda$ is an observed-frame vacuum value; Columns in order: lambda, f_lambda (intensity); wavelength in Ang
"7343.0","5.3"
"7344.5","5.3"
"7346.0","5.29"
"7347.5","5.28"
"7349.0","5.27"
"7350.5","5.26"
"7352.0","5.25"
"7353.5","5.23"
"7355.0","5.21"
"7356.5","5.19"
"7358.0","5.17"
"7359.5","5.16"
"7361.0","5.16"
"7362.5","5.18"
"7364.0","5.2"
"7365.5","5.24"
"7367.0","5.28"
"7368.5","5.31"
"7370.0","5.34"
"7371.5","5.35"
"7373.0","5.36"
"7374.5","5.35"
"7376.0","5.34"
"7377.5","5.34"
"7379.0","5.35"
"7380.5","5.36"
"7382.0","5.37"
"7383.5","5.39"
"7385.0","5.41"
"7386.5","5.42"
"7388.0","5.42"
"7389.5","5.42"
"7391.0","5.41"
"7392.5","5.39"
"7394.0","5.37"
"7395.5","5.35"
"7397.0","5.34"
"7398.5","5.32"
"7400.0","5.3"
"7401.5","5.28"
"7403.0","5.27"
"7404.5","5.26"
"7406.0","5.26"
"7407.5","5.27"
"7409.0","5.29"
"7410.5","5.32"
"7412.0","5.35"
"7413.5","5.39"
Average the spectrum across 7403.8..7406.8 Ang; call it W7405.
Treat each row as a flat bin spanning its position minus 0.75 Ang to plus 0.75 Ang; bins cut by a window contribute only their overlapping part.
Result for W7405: 5.26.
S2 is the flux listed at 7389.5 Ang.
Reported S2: 5.42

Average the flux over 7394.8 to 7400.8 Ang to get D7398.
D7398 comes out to 5.33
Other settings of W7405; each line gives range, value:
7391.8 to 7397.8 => 5.36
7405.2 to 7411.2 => 5.28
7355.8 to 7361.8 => 5.17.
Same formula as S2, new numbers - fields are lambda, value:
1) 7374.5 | 5.35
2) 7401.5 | 5.28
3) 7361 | 5.16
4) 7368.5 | 5.31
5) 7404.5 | 5.26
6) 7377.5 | 5.34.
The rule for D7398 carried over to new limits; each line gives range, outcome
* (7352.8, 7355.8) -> 5.22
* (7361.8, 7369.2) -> 5.24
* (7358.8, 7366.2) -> 5.19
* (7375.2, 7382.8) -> 5.35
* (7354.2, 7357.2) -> 5.2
